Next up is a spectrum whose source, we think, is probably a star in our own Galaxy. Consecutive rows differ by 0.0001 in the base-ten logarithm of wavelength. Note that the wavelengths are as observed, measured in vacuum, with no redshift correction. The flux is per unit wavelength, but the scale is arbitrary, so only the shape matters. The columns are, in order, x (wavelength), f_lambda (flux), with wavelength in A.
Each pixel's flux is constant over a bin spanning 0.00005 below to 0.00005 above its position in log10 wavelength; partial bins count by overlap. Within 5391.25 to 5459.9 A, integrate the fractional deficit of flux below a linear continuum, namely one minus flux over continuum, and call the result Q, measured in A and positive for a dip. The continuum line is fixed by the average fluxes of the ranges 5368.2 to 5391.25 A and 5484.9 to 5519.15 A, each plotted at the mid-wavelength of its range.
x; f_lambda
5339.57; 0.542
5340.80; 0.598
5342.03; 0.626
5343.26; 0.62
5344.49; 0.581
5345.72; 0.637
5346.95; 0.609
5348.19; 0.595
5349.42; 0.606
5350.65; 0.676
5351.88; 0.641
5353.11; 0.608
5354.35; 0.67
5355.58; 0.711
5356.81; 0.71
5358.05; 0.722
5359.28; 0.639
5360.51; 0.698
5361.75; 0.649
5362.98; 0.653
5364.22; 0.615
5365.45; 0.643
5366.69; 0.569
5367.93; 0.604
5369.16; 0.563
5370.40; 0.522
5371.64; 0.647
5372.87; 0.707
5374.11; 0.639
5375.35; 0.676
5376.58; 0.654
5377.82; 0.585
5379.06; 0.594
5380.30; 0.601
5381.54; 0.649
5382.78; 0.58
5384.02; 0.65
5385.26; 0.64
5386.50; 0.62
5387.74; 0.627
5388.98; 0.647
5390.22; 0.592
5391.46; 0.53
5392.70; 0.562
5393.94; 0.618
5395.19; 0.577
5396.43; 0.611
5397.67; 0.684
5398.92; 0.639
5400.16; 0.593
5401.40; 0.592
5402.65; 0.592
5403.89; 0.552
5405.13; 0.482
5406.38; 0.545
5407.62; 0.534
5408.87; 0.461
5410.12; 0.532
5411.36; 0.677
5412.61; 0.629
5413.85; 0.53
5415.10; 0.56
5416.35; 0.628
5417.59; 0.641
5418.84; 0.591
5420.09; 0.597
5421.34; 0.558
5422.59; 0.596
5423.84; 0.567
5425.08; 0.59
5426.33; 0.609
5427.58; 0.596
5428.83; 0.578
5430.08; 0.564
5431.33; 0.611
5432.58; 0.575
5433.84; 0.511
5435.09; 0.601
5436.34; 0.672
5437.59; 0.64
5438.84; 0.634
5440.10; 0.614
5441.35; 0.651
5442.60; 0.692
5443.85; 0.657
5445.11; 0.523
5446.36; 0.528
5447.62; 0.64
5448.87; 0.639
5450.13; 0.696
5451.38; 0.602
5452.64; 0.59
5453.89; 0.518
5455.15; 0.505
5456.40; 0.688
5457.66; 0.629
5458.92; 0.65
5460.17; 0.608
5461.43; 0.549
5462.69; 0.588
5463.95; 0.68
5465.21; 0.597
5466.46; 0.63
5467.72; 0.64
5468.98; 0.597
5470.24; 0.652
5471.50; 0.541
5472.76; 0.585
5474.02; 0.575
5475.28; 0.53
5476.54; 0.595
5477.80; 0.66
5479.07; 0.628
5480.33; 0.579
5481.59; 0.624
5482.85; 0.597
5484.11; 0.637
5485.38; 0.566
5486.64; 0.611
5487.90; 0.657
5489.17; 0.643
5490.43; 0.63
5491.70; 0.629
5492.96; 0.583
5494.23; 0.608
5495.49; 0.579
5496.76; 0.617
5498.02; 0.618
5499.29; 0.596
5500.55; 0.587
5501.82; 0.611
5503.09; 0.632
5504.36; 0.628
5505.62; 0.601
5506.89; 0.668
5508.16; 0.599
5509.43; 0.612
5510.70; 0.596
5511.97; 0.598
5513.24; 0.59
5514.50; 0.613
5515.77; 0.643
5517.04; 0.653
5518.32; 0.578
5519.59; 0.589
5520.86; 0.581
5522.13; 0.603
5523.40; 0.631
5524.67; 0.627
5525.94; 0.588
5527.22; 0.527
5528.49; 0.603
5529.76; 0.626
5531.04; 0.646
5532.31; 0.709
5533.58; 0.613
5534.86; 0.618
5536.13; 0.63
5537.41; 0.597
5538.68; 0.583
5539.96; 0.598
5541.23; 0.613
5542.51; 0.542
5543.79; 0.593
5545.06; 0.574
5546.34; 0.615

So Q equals 2.5 A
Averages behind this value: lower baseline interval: 0.62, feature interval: 0.595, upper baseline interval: 0.613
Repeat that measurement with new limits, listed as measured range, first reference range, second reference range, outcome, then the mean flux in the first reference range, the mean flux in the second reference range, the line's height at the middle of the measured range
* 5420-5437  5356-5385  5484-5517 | 1.02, 0.634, 0.614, 0.625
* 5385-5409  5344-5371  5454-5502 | 1.46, 0.633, 0.607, 0.624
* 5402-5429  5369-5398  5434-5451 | 2.03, 0.616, 0.626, 0.621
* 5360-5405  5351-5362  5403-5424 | 0.81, 0.673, 0.57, 0.626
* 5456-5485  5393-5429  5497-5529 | -0.61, 0.585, 0.607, 0.598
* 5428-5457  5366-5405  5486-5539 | 0.25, 0.609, 0.613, 0.611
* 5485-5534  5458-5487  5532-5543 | -0.41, 0.605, 0.609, 0.608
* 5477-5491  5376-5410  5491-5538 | -0.33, 0.592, 0.612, 0.607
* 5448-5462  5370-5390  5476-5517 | 0.26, 0.628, 0.614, 0.619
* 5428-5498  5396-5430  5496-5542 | -1.31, 0.583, 0.611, 0.597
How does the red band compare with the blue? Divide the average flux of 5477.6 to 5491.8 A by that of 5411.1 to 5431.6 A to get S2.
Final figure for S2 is 1.0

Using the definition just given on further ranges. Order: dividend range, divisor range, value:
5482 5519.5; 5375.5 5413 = 1.03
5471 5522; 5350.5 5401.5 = 0.97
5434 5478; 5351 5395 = 0.97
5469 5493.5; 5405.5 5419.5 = 1.06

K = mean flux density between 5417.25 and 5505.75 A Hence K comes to 0.606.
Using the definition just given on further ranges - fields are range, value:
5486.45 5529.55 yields 0.61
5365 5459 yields 0.601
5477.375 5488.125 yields 0.615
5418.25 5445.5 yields 0.602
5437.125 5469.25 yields 0.615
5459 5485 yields 0.605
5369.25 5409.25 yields 0.6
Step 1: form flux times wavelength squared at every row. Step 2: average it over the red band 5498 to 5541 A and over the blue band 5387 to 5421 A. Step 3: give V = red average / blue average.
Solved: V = 1.09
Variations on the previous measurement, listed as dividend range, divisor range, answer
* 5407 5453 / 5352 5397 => 0.97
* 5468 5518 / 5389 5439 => 1.07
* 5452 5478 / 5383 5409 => 1.04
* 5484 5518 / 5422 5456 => 1.05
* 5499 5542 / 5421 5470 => 1.04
